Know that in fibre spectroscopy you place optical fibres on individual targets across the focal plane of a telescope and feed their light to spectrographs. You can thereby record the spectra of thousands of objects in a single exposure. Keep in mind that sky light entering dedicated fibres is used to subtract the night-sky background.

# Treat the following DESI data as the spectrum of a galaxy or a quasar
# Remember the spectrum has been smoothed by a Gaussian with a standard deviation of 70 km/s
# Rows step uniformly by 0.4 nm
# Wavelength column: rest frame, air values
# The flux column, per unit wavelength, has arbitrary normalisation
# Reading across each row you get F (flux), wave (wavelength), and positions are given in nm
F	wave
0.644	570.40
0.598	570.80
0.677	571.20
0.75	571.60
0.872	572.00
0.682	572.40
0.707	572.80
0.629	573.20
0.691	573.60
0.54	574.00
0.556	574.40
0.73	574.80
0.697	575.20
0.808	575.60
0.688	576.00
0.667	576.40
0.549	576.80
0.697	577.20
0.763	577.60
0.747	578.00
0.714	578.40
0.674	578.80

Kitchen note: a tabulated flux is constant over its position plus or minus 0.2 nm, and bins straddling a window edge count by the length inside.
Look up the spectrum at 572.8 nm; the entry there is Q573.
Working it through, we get 0.707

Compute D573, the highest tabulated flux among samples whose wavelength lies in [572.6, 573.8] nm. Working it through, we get 0.707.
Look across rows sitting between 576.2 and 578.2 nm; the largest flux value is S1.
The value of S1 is 0.763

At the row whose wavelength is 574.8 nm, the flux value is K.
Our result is 0.73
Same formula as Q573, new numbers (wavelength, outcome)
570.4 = 0.644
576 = 0.688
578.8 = 0.674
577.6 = 0.763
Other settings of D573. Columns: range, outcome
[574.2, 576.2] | 0.808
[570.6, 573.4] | 0.872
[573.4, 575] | 0.73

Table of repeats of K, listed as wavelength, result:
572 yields 0.872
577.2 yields 0.697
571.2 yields 0.677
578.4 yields 0.714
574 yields 0.54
